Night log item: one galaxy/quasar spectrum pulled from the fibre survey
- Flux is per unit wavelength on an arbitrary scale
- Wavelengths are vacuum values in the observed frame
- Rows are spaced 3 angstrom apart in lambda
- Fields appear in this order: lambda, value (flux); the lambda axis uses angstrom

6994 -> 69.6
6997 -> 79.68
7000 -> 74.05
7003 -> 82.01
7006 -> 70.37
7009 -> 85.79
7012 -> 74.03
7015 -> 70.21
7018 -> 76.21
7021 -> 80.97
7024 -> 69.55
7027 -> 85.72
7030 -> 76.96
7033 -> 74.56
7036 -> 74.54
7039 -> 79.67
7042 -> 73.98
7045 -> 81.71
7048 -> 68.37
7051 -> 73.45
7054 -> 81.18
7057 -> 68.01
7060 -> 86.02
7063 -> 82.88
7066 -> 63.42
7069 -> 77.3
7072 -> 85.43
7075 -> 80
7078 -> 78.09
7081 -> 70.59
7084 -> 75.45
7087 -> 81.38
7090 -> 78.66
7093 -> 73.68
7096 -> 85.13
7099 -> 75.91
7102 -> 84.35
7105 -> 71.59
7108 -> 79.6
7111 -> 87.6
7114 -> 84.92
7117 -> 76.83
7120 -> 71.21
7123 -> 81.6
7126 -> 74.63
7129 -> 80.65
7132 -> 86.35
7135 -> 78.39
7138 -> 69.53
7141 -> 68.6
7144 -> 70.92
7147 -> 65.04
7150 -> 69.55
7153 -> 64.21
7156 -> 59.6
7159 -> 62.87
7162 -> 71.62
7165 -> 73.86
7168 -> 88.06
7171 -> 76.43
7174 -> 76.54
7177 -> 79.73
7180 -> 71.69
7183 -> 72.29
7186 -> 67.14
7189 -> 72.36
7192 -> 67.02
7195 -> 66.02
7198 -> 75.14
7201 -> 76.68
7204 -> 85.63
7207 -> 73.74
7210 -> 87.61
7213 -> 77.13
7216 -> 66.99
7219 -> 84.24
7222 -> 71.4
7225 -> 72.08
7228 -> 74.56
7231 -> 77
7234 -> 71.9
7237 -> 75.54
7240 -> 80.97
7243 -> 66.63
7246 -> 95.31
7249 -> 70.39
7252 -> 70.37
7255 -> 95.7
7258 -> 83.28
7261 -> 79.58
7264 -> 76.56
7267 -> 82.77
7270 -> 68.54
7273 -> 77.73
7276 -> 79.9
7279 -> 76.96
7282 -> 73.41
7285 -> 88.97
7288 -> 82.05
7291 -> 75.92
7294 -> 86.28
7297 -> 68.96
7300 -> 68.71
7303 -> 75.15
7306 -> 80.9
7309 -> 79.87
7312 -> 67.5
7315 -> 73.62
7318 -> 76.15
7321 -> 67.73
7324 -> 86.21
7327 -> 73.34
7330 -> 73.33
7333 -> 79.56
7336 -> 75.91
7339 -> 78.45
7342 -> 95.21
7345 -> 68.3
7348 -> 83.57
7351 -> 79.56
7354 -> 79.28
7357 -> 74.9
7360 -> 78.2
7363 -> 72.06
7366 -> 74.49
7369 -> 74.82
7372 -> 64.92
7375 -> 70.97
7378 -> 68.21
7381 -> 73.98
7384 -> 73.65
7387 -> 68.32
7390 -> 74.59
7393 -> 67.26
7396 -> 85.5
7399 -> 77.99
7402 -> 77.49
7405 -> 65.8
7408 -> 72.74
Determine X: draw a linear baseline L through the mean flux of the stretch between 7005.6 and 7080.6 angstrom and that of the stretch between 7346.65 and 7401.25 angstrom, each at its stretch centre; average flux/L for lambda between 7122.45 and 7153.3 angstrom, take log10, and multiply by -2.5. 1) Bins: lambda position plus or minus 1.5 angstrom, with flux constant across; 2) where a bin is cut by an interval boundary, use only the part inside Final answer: 0.04 mag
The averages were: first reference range 76.7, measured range 73.7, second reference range 74.6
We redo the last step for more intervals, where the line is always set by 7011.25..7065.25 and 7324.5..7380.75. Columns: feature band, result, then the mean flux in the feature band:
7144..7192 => 0.07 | 71.2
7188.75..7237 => 0.02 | 75.1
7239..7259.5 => -0.06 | 80.4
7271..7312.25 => -0.02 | 77.5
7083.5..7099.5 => -0.03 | 78.7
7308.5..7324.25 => 0.03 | 74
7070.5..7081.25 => -0.04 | 79.5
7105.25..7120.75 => -0.05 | 79.8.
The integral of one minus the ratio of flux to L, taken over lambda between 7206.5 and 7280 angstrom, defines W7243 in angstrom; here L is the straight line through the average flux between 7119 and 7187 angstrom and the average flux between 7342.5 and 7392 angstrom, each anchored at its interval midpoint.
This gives -4.0 angstrom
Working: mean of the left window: 73.1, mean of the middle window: 77.5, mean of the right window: 74.1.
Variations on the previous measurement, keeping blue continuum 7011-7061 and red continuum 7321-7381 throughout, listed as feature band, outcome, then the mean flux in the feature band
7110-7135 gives -1.3 angstrom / 80.2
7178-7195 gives 1.4 angstrom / 70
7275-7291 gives -0.8 angstrom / 79.9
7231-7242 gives 0.0 angstrom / 75.8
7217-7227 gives 0.1 angstrom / 75.4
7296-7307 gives 0.4 angstrom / 73.3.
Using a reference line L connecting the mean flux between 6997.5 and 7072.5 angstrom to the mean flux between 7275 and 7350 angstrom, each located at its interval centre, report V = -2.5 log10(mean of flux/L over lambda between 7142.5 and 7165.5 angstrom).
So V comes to 0.15 mag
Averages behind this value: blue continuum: 76.6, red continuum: 77.4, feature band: 66.9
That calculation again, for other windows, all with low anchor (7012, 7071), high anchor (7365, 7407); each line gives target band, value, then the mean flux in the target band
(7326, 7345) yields -0.08 mag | 78.6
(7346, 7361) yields -0.08 mag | 78.8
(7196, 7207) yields -0.05 mag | 77.8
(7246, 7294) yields -0.08 mag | 79.6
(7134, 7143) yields 0.05 mag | 71.8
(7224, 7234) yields 0.00 mag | 74.3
